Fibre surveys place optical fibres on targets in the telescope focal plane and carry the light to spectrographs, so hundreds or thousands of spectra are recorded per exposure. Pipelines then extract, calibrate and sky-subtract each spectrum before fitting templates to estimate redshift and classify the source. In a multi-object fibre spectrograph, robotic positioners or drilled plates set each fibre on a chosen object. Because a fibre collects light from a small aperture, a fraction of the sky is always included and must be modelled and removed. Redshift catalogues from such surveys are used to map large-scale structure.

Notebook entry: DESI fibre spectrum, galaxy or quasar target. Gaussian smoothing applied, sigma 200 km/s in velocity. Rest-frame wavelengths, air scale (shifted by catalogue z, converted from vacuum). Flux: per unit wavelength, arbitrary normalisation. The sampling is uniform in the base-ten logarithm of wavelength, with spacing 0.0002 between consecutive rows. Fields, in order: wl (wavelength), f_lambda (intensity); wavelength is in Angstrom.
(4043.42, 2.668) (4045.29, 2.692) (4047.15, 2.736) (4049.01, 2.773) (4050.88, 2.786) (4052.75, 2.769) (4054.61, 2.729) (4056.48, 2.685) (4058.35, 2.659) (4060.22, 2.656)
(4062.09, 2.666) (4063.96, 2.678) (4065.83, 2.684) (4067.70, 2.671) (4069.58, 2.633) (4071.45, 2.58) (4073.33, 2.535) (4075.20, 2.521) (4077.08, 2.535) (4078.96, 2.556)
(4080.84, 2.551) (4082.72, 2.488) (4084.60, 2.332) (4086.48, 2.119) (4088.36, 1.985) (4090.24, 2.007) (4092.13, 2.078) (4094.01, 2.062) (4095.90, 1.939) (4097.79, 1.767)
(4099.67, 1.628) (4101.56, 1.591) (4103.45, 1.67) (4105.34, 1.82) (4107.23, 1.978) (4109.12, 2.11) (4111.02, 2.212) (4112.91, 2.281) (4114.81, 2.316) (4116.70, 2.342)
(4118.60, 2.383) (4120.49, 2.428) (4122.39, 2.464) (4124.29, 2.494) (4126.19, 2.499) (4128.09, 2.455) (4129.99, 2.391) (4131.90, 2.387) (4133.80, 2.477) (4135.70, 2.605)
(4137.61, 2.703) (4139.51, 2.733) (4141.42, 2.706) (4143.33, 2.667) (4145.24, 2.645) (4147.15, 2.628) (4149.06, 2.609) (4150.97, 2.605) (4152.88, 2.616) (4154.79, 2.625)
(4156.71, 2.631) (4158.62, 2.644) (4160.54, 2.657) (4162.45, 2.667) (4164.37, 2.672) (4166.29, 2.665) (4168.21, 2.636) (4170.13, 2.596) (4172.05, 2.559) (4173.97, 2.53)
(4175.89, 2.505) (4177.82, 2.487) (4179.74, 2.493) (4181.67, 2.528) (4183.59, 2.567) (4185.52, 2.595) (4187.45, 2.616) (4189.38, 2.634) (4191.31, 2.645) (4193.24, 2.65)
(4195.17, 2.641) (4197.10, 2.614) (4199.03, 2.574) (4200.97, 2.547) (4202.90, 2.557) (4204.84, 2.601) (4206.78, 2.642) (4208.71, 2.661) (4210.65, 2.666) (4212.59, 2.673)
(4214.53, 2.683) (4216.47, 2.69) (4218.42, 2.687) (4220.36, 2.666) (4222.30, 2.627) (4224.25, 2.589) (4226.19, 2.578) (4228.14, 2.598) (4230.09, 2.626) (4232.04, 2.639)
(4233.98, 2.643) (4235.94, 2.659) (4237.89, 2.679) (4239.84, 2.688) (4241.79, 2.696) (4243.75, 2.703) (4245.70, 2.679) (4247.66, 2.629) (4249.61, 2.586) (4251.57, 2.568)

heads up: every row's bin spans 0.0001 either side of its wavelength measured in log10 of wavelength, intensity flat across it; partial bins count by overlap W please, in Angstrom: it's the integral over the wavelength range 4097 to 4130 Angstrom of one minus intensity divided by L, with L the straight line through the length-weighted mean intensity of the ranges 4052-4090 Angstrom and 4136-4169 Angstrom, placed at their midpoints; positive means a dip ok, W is 5.7 Angstrom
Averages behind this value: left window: 2.54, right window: 2.65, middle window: 2.15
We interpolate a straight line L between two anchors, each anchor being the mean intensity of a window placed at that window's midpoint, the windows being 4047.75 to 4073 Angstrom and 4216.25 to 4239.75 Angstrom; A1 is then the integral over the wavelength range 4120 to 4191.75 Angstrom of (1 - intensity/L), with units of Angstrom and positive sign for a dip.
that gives 2.1 Angstrom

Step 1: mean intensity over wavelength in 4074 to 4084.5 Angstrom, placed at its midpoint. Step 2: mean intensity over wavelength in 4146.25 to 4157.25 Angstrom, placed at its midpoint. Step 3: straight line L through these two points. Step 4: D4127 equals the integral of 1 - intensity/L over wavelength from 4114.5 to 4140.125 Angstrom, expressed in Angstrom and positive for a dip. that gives 1.1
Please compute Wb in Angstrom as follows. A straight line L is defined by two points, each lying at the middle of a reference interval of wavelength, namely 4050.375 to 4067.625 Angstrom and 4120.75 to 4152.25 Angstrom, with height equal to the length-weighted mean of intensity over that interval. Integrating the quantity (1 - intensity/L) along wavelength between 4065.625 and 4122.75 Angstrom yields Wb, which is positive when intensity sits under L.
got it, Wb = 8.9 Angstrom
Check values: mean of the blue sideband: 2.7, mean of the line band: 2.23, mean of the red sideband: 2.56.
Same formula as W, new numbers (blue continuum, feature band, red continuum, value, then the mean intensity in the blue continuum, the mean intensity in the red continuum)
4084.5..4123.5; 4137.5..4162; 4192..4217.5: -3.4 Angstrom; 2.07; 2.63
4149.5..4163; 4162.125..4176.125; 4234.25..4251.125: 0.2 Angstrom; 2.63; 2.66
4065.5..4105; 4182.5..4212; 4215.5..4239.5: -0.7 Angstrom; 2.22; 2.64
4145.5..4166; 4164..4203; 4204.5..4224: 0.9 Angstrom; 2.64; 2.66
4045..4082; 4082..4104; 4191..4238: 5.6 Angstrom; 2.65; 2.63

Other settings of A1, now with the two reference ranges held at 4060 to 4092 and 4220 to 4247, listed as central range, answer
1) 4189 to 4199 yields -0.1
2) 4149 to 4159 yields -0.3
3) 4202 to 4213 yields -0.1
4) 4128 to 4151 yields -0.4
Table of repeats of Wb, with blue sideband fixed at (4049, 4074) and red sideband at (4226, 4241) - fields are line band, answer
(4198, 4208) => 0.23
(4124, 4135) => 0.87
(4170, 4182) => 0.59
